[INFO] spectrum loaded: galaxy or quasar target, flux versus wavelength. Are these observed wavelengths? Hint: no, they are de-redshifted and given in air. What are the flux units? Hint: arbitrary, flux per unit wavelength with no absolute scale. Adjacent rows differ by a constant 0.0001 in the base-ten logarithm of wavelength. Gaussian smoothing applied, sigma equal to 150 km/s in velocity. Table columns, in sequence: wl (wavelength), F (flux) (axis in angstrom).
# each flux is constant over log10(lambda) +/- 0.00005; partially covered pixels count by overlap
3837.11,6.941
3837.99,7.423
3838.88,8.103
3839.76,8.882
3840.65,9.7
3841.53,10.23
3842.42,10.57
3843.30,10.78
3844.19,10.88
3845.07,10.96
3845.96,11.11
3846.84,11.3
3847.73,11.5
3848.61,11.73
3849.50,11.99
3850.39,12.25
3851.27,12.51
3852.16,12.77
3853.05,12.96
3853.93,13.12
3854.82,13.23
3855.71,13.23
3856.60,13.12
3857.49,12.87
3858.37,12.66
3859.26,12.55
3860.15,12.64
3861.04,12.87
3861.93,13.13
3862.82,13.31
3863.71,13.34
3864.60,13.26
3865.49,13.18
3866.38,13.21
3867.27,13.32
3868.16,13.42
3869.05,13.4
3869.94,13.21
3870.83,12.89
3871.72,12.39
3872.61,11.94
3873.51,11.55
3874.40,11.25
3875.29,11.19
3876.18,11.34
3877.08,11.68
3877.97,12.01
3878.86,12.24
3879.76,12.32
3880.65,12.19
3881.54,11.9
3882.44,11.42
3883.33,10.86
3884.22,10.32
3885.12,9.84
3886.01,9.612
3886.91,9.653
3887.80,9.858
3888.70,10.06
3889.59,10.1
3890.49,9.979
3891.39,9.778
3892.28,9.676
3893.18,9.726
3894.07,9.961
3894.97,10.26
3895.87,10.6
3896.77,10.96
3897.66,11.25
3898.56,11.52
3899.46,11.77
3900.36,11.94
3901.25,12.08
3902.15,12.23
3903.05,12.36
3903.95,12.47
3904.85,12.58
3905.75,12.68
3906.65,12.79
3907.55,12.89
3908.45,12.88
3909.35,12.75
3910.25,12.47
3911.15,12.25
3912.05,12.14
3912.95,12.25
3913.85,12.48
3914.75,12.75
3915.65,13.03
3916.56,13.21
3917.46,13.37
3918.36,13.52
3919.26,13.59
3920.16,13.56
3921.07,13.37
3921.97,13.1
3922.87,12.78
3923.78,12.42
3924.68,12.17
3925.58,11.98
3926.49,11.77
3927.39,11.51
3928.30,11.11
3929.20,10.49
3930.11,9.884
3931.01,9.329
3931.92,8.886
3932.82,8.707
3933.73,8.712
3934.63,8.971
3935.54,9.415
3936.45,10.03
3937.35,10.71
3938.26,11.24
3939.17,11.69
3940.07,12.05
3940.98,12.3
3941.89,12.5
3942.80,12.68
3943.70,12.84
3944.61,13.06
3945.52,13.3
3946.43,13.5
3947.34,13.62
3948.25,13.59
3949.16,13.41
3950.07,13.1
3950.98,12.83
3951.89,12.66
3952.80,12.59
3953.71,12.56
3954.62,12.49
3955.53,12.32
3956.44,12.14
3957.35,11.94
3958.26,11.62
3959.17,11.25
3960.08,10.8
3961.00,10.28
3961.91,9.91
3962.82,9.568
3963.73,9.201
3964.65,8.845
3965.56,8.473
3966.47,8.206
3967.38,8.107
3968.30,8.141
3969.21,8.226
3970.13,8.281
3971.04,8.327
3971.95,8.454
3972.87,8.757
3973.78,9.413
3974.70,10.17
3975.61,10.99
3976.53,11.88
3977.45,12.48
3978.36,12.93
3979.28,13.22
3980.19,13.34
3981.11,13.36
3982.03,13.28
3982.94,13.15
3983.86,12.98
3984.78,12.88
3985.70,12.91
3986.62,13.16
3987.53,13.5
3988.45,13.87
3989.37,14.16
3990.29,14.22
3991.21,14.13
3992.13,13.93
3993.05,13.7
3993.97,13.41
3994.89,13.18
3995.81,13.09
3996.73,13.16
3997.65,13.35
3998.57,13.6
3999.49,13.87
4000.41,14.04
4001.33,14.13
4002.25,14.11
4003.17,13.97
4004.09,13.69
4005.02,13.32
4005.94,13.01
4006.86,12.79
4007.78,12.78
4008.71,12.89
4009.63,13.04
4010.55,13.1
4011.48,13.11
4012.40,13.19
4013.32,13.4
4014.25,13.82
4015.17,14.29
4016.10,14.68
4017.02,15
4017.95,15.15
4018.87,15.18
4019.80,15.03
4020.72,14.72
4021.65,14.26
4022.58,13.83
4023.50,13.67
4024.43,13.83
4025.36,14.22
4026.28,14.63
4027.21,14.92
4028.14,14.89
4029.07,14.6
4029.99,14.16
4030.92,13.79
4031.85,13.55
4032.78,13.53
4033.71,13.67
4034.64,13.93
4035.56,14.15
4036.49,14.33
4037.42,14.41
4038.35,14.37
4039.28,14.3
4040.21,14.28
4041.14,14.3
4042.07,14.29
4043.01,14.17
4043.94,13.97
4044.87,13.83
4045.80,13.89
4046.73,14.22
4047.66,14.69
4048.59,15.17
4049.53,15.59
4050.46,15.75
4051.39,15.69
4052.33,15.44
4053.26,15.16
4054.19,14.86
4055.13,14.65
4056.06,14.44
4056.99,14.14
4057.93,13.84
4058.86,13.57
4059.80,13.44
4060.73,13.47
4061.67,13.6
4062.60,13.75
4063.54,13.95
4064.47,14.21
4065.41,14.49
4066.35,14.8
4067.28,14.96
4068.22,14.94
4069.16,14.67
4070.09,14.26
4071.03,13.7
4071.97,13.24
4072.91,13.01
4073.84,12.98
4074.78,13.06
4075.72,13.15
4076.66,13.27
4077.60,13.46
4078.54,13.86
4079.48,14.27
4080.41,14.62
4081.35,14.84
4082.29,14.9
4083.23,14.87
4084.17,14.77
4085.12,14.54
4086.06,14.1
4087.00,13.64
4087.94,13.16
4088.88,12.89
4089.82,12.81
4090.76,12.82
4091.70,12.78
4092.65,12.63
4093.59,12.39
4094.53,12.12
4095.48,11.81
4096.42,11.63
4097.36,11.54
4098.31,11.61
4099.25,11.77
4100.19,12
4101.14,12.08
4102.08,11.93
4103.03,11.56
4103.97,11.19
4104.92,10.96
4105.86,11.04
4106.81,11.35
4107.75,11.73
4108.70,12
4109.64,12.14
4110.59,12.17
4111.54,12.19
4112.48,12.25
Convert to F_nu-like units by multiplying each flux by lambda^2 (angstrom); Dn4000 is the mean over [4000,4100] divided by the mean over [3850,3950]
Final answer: 1.3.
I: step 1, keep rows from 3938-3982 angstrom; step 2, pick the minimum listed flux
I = 8.107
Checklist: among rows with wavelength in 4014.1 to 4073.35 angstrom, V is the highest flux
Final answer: 15.75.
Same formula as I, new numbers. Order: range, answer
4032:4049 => 13.53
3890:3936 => 8.707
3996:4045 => 12.78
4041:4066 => 13.44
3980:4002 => 12.88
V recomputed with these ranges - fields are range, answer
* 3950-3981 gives 13.34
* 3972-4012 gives 14.22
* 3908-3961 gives 13.62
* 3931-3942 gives 12.5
